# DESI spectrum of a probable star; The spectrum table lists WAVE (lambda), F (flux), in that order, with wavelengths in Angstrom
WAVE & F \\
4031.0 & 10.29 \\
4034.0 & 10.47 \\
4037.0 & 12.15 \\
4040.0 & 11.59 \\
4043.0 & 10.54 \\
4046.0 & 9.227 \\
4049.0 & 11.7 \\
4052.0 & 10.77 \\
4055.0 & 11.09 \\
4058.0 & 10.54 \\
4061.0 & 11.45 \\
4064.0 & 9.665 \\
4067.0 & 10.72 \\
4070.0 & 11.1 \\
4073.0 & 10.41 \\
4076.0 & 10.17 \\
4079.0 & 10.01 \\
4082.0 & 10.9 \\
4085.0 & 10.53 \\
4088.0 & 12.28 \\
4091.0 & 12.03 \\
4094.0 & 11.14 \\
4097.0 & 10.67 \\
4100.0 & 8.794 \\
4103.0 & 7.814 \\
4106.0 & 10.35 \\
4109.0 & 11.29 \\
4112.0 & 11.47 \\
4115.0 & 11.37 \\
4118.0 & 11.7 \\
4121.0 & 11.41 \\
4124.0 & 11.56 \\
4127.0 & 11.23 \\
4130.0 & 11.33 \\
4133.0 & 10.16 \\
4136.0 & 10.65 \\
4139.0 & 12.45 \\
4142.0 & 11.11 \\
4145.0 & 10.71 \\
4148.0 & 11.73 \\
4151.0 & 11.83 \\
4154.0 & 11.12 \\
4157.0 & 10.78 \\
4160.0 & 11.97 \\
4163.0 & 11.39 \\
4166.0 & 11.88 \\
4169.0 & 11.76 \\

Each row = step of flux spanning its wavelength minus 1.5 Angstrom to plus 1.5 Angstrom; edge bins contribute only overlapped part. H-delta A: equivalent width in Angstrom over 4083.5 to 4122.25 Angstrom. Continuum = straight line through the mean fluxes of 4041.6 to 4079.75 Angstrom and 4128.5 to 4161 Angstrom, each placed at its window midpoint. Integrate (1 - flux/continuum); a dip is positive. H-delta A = 0.30 Angstrom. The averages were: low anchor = 10.6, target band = 10.8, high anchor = 11.2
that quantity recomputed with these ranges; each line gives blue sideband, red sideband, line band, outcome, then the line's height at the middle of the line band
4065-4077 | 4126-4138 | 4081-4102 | -0.3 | 10.7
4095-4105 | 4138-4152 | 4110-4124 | -1.9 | 10.1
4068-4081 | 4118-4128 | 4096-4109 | 1.7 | 11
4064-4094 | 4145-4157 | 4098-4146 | 1.4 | 11.2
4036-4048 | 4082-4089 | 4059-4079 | 1.0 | 11.1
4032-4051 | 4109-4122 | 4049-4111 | 3.2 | 11.2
